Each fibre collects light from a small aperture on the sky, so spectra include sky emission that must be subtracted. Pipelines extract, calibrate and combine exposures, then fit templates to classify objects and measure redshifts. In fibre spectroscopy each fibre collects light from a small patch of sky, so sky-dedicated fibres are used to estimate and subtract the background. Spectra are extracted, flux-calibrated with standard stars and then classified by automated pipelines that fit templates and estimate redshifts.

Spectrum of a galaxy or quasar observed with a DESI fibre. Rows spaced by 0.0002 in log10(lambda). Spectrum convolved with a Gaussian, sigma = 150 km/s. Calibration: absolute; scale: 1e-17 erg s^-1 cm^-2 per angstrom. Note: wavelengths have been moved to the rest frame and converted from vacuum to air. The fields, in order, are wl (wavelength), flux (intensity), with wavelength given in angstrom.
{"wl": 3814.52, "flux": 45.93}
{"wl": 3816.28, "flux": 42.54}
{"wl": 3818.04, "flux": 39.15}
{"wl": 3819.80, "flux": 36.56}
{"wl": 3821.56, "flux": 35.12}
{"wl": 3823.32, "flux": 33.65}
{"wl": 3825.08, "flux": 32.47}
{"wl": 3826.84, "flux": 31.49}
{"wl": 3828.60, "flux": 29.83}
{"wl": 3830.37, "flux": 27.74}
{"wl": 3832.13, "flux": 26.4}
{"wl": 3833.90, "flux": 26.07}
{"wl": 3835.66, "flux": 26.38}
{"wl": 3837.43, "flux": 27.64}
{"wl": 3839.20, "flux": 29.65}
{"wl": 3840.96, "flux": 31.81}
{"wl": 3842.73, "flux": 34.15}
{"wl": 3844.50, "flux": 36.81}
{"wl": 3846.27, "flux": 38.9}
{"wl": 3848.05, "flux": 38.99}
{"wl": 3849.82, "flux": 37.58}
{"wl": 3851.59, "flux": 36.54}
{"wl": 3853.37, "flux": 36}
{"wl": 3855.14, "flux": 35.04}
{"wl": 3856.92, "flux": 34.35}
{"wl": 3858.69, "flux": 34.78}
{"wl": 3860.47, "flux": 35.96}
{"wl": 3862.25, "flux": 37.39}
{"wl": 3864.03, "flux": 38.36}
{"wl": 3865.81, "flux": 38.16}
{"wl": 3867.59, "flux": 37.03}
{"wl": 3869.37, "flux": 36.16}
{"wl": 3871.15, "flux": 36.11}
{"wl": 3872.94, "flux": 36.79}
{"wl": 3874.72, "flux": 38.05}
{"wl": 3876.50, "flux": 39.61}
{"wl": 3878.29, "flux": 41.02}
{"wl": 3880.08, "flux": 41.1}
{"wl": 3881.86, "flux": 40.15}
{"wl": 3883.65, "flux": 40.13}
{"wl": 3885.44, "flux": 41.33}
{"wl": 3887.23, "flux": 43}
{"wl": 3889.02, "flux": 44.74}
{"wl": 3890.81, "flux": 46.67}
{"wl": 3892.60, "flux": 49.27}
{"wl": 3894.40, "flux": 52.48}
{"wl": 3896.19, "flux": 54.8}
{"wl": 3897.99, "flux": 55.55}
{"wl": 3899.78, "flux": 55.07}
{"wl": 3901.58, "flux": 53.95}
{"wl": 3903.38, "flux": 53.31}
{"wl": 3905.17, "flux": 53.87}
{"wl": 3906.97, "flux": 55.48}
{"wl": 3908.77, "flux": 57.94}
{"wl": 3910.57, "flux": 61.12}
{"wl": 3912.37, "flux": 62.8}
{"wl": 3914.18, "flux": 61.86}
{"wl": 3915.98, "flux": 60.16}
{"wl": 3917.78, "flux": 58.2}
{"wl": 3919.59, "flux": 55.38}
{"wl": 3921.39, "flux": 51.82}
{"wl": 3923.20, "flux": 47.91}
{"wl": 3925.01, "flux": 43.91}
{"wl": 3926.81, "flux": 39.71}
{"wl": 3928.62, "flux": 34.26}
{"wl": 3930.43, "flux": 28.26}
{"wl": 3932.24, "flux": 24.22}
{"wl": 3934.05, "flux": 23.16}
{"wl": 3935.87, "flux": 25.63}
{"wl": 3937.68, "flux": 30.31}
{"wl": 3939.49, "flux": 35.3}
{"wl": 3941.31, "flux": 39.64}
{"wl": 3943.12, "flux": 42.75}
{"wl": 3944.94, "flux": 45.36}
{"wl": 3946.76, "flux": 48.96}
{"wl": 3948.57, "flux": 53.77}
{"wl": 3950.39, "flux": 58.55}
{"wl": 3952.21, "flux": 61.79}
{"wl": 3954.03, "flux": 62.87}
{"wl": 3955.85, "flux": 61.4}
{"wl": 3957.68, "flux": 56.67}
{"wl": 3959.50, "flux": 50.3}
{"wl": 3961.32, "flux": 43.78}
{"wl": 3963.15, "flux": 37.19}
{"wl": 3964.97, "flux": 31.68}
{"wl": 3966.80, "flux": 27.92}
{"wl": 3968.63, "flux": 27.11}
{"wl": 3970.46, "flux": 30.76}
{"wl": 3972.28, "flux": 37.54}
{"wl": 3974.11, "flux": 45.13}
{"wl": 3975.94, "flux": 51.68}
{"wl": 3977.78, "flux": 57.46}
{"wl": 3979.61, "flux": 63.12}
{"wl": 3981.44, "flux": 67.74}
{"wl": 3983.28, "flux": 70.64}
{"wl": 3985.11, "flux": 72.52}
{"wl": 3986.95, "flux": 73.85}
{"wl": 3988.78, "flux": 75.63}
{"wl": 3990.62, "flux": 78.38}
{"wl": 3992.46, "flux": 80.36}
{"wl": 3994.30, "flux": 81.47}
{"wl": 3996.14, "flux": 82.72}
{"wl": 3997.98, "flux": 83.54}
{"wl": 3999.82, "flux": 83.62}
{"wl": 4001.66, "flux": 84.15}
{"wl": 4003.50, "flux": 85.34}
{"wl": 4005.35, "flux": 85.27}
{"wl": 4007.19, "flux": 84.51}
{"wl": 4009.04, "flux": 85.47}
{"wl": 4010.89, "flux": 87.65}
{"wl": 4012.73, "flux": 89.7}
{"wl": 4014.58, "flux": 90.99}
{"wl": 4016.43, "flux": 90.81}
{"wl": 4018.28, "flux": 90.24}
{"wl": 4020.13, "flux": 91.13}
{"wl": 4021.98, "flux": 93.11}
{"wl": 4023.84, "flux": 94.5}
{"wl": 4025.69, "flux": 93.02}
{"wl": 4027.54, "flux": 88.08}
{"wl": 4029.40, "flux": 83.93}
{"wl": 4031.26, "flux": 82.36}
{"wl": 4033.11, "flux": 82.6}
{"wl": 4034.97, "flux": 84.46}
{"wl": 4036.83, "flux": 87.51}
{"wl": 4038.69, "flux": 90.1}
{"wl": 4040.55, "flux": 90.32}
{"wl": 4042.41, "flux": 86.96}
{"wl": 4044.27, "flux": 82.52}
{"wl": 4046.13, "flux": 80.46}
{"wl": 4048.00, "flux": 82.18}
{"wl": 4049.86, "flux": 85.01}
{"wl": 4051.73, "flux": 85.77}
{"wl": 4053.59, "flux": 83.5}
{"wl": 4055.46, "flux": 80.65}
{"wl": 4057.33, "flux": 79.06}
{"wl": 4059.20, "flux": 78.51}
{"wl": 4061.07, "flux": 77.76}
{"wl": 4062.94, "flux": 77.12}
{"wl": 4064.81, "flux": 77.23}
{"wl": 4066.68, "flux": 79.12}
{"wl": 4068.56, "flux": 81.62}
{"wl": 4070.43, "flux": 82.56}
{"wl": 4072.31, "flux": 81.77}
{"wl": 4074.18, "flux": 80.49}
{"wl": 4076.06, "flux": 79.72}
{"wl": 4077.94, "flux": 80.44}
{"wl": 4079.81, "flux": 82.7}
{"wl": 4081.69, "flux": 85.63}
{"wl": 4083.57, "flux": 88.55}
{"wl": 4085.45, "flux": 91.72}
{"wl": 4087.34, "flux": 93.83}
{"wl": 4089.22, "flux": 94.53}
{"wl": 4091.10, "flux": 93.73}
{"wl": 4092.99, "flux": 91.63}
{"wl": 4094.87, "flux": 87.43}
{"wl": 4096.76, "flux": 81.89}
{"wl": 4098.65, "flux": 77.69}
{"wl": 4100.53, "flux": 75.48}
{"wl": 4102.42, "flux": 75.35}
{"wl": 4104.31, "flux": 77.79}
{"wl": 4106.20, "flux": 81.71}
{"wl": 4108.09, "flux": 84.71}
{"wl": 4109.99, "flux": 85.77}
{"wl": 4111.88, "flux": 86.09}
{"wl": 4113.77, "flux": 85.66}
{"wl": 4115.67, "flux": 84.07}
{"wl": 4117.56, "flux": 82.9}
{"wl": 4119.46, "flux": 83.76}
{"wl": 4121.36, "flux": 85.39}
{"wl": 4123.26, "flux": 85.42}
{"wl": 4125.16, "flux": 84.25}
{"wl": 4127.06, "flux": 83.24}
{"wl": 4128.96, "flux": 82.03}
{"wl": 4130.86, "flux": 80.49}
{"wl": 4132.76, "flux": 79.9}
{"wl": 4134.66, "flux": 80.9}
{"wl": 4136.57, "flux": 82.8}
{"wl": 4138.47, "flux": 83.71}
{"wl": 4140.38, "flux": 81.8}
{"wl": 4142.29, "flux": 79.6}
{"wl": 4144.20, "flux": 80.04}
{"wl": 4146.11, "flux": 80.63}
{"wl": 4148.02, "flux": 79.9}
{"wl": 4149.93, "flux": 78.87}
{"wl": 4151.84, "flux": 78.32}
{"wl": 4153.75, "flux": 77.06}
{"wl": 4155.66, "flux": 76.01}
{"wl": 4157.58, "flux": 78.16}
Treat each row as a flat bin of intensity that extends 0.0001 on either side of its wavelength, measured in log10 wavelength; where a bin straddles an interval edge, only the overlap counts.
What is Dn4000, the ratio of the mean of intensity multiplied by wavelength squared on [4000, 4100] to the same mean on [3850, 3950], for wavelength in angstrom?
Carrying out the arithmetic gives 2.10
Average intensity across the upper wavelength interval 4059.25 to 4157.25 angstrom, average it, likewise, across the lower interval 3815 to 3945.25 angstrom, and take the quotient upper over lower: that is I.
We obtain 2.0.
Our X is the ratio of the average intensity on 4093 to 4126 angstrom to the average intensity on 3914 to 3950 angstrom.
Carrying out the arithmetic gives 1.96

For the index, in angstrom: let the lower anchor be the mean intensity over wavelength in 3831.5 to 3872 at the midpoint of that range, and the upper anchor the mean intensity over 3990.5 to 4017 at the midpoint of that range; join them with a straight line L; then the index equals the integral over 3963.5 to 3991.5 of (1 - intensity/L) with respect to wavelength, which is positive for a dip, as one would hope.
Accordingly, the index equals 8.5 angstrom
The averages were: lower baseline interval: 34.4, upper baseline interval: 85.1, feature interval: 53.7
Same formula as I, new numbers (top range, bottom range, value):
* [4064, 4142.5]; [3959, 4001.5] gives 1.40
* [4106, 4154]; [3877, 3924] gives 1.60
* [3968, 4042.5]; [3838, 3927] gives 1.75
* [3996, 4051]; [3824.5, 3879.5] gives 2.52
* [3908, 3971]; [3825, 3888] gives 1.28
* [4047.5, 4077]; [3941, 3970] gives 1.73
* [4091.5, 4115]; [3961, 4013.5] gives 1.26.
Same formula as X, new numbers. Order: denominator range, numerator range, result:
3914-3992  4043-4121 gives 1.70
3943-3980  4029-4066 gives 1.75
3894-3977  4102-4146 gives 1.77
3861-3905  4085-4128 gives 1.93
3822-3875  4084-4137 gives 2.48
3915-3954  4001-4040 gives 2.01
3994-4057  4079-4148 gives 0.97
